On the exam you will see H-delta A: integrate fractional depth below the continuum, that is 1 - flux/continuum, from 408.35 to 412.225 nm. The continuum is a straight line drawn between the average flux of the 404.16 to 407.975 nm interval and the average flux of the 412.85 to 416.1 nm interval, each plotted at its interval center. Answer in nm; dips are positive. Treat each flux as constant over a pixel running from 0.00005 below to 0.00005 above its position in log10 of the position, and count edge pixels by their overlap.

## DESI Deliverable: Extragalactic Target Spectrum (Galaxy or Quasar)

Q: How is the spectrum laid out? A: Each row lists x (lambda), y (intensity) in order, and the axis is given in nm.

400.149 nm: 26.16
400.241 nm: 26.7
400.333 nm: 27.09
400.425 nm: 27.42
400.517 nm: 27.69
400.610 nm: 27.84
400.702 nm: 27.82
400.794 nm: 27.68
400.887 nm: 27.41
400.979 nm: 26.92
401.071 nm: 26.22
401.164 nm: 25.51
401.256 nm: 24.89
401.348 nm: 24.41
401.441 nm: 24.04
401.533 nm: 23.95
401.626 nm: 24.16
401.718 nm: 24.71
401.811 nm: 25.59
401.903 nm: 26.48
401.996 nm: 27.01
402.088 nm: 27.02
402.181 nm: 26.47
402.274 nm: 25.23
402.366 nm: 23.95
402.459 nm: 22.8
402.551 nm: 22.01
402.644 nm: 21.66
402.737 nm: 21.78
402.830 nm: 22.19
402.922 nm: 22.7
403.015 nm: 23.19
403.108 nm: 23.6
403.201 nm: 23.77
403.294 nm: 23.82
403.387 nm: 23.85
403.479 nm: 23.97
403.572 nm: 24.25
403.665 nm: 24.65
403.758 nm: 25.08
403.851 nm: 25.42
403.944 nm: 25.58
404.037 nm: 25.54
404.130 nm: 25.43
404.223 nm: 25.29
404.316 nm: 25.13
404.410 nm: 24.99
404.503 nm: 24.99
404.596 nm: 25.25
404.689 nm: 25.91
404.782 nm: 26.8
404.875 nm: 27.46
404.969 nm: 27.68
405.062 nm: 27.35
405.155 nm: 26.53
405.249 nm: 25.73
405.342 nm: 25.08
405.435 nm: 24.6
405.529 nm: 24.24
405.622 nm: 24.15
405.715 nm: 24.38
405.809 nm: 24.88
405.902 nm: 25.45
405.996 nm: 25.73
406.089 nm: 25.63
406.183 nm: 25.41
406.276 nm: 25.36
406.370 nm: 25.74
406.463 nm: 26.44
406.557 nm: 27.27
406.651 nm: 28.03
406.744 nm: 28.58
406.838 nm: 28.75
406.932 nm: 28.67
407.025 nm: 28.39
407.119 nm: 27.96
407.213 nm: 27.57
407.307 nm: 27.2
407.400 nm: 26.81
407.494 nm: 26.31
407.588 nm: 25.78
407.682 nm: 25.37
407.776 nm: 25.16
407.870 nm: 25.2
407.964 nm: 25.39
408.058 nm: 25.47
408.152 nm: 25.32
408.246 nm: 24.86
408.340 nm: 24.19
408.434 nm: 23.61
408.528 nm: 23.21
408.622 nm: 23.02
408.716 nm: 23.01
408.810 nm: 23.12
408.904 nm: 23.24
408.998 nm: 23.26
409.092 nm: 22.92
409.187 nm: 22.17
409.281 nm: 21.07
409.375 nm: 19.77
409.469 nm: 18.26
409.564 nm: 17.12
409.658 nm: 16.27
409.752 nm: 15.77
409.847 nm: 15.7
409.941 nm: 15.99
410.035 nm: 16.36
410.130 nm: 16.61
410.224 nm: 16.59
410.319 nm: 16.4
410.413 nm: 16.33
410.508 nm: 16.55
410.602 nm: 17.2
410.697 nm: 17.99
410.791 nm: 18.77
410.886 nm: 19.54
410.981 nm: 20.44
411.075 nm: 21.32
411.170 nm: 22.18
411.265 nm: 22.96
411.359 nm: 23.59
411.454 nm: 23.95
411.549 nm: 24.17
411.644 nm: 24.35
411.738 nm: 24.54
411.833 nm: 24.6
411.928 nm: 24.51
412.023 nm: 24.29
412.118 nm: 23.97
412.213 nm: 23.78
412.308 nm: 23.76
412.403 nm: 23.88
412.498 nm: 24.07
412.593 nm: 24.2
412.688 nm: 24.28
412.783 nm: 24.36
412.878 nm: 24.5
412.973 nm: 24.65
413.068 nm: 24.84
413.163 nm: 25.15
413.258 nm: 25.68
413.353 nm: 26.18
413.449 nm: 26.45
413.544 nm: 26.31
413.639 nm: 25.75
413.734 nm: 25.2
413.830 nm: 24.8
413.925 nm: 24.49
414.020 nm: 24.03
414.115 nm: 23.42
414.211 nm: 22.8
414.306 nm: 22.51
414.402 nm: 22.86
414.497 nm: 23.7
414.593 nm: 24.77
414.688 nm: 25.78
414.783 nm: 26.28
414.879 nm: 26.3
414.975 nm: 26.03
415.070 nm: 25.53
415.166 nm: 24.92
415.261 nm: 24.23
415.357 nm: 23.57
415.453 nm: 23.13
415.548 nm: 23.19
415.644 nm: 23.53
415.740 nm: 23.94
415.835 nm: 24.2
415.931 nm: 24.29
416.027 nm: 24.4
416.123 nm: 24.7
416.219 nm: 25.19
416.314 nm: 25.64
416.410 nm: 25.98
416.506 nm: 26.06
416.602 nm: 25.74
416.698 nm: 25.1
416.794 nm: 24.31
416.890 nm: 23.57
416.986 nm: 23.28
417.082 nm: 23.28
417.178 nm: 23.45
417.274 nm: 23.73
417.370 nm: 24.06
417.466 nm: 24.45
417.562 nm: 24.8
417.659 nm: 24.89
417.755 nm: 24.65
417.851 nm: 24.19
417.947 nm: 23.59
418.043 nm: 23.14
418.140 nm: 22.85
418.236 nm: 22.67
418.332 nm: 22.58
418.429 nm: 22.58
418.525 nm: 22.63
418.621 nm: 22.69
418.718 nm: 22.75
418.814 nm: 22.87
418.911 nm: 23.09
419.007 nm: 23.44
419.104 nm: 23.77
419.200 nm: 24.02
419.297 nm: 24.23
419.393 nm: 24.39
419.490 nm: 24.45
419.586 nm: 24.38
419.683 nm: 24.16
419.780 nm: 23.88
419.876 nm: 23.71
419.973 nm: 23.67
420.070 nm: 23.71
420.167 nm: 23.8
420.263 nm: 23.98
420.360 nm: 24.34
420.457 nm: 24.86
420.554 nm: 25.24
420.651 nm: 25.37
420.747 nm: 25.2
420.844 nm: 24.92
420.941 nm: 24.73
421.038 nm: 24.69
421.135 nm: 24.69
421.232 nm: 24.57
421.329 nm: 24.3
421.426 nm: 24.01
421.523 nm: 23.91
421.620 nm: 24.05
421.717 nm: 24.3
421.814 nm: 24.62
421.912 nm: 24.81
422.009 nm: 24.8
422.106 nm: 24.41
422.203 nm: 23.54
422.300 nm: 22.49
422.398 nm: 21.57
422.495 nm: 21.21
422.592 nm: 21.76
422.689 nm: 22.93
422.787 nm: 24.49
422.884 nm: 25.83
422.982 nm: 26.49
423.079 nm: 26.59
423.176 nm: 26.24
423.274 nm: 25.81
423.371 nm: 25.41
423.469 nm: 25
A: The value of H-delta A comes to 0.715 nm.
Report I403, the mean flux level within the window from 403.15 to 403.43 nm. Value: 23.8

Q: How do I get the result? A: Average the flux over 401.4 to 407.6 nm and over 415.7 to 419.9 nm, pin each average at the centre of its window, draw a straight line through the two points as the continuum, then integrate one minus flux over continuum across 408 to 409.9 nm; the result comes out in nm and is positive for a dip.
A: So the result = 0.257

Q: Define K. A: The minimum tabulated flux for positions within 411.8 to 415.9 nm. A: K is 22.51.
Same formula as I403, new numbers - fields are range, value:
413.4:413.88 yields 25.7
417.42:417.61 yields 24.6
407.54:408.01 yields 25.4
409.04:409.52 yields 20.8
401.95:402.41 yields 26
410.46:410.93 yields 18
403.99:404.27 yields 25.4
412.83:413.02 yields 24.6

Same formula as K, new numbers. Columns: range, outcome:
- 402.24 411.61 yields 15.7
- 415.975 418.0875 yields 23.14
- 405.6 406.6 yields 24.15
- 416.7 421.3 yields 22.58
